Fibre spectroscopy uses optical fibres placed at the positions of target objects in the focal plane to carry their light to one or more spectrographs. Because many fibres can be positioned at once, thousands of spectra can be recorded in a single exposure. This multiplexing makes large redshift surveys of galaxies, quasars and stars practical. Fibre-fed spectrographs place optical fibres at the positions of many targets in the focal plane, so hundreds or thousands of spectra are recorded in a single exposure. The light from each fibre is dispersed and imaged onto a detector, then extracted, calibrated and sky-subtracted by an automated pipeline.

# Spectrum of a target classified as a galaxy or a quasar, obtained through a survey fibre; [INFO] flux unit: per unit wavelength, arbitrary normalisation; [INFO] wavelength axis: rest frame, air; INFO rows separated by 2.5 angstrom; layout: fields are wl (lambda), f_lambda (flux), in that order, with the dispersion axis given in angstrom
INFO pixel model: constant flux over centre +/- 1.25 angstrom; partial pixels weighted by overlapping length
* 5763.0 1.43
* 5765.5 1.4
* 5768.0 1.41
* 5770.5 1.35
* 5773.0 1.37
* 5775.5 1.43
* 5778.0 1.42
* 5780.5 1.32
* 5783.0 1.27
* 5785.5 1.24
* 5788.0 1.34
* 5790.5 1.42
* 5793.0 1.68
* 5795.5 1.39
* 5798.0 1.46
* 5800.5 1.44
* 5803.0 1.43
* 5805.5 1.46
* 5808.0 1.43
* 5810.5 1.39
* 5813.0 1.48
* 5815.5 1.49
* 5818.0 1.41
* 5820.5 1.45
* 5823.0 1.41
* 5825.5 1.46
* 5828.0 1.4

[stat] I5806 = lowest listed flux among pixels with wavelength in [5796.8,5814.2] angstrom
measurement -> 1.39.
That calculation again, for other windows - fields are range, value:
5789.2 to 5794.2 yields 1.42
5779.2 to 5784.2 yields 1.27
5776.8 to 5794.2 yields 1.24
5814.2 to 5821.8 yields 1.41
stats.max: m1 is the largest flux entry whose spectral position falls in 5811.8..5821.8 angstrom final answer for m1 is 1.49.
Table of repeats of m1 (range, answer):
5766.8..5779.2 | 1.43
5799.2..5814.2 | 1.48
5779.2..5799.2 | 1.68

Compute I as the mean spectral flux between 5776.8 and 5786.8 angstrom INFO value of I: 1.31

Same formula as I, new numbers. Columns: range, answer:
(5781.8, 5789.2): 1.28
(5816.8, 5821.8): 1.43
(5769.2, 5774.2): 1.36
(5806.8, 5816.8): 1.45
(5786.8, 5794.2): 1.48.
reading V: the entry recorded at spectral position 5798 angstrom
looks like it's 1.46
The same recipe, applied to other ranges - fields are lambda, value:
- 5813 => 1.48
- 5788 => 1.34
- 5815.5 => 1.49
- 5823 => 1.41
